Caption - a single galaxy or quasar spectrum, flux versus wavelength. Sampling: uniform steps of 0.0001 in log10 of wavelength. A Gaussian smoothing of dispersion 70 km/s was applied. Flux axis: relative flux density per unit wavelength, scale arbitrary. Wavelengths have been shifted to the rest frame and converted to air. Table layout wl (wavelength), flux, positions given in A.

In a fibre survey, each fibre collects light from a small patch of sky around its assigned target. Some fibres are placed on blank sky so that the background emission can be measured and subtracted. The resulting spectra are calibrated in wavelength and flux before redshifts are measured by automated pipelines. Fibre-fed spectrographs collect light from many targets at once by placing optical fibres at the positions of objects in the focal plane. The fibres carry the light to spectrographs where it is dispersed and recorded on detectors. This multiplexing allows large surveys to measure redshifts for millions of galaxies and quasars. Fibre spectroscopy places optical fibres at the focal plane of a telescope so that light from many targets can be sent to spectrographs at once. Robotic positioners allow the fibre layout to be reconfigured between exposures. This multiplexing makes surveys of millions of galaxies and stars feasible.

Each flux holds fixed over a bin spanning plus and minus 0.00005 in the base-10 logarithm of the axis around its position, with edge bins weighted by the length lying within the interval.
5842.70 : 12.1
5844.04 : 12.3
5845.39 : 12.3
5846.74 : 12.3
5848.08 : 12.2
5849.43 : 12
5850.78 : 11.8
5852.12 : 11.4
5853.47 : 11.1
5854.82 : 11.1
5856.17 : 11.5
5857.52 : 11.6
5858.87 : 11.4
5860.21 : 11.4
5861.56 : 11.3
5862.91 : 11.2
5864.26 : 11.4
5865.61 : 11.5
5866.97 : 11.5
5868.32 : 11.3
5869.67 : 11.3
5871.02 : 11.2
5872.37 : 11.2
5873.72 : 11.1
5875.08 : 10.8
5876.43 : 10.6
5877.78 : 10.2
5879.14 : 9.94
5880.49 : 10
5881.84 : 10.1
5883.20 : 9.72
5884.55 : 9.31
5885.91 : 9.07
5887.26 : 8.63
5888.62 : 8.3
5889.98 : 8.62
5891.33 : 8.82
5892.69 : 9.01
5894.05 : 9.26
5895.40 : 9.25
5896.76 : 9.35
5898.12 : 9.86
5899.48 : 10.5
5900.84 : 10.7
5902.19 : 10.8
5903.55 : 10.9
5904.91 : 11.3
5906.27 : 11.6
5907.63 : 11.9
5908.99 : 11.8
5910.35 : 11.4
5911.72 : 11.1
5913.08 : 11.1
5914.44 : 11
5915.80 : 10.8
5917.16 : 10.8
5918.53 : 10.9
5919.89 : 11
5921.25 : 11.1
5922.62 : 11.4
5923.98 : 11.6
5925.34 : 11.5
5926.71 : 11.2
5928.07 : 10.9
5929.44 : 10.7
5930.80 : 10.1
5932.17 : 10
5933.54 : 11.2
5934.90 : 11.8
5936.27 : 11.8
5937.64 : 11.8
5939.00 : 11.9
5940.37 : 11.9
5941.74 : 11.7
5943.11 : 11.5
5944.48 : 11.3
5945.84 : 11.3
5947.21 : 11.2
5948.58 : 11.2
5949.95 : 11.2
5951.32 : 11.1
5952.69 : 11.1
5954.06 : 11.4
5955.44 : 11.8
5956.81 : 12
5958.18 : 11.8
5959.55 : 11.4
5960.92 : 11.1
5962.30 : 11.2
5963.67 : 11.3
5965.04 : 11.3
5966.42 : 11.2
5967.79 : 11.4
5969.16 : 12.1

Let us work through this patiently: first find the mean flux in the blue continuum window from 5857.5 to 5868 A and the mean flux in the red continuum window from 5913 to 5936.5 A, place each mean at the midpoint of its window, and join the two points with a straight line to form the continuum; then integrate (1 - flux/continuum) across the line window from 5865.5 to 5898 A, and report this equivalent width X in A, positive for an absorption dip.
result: 3.79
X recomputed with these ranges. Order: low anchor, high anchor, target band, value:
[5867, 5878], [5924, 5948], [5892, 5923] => 1.3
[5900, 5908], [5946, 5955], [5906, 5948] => -0.3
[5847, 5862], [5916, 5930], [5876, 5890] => 2.3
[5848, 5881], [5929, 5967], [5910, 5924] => 0.3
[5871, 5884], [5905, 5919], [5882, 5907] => 2.6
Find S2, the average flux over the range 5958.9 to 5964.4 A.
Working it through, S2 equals 11.3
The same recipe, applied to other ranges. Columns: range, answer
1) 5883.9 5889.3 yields 8.82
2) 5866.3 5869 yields 11.4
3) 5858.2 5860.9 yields 11.4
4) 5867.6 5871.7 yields 11.3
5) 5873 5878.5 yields 10.7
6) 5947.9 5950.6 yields 11.2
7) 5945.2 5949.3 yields 11.2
